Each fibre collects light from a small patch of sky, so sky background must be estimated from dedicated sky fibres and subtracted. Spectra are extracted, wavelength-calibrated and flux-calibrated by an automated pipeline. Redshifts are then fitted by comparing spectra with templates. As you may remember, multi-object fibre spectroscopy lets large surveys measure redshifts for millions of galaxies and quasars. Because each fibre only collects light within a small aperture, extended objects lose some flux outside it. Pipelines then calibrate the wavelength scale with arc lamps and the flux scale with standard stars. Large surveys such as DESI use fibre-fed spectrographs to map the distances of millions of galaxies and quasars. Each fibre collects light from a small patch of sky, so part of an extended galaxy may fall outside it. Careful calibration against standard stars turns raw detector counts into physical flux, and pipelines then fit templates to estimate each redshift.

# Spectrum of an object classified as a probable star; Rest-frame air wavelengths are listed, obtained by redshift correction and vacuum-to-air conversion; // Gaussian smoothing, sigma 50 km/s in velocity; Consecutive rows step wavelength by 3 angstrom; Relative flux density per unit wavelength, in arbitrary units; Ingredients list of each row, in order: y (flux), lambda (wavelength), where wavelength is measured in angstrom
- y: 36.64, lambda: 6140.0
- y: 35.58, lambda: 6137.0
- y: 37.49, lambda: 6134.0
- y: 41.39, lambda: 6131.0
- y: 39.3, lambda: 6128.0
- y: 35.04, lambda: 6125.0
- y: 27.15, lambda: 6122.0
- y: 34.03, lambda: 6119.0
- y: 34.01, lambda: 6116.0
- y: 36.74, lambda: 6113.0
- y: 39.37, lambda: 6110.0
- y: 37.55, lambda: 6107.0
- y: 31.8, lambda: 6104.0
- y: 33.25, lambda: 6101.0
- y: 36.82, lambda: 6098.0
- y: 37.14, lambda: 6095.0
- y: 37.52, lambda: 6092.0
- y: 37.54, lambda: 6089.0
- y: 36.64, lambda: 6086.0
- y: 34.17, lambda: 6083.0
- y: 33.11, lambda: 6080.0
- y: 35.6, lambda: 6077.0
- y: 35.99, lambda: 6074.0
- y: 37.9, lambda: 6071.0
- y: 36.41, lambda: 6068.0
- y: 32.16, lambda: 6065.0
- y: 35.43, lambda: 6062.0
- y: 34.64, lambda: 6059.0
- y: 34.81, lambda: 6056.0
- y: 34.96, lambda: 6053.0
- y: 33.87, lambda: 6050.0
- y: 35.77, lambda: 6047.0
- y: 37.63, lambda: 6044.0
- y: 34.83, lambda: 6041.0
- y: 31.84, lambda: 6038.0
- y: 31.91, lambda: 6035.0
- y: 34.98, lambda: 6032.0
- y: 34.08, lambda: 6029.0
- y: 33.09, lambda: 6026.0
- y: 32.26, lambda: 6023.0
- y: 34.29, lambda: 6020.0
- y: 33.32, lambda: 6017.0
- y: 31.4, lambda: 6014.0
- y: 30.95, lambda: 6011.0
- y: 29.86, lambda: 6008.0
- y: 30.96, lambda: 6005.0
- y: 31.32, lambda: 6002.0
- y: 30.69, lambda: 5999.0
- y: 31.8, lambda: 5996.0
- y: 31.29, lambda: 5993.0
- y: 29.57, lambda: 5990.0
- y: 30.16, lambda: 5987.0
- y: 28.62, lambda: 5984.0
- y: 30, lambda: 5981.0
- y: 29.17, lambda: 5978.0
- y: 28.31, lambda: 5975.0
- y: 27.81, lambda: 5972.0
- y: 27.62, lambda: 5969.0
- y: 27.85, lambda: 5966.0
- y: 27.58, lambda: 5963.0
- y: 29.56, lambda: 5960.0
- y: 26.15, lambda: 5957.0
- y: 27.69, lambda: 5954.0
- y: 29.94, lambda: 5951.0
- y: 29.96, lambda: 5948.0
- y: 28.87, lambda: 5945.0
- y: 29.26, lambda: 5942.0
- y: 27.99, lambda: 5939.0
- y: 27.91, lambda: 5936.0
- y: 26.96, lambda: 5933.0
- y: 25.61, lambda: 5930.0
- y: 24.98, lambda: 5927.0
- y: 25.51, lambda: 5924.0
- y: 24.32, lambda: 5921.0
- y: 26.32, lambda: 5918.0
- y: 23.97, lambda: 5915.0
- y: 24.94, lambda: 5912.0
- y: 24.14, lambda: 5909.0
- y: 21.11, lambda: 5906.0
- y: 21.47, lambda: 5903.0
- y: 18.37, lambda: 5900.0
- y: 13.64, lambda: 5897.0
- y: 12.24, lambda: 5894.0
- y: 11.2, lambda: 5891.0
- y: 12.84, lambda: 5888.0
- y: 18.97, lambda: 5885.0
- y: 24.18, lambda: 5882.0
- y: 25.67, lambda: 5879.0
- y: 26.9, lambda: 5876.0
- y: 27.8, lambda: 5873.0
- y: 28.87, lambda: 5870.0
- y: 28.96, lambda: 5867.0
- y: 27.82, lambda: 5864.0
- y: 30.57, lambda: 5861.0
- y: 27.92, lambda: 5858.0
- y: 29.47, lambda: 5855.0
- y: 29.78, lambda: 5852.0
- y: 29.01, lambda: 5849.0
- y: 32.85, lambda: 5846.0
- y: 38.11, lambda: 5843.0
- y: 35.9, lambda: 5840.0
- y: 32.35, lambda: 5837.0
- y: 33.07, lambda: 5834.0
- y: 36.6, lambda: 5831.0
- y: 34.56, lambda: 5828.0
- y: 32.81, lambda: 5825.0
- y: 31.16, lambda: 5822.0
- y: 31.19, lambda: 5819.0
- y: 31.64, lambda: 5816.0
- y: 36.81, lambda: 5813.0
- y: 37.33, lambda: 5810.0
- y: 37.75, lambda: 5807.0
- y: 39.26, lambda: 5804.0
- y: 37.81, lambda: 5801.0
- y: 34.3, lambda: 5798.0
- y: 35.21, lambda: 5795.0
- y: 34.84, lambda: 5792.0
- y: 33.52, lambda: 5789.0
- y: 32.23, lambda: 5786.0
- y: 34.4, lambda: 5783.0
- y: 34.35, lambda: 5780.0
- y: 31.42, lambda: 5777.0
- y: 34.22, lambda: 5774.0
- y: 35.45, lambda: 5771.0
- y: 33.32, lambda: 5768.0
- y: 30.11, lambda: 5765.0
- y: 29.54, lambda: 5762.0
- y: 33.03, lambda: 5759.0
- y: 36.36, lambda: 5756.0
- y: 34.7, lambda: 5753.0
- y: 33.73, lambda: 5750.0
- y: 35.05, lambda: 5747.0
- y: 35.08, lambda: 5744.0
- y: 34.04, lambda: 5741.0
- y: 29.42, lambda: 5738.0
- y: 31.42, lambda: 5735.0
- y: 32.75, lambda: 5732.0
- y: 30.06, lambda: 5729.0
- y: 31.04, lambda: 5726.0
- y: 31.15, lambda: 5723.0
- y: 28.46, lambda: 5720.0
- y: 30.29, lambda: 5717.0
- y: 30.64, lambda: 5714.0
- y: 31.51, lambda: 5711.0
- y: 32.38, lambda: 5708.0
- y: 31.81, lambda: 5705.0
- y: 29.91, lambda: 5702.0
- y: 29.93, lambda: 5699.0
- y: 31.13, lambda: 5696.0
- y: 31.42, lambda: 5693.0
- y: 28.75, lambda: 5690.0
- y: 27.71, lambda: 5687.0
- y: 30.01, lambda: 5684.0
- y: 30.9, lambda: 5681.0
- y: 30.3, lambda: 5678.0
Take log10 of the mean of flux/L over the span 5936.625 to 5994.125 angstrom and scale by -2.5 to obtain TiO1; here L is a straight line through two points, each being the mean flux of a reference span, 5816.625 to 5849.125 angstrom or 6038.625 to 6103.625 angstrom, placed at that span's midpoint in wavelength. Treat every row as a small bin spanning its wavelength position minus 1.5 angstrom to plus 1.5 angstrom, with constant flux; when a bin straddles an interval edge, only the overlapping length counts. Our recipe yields 0.20 mag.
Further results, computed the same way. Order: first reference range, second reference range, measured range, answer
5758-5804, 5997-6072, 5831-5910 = 0.293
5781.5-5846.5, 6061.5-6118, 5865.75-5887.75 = 0.359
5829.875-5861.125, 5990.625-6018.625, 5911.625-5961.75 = 0.171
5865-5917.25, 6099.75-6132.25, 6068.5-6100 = -0.086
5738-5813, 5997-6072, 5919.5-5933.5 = 0.315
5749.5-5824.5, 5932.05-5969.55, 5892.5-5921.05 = 0.386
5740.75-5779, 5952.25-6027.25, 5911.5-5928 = 0.237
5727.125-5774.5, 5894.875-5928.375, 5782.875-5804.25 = -0.163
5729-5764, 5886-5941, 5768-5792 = -0.099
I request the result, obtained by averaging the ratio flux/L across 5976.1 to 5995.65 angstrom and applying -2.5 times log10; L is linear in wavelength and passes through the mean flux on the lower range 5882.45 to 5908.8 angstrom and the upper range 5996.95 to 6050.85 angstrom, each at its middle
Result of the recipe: -0.064 mag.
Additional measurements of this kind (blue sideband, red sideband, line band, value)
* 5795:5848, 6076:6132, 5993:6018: 0.13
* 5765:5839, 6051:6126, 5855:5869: 0.19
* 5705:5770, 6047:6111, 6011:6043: 0.06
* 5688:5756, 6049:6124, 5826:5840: -0.05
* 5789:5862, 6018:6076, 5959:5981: 0.21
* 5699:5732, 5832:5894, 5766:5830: -0.19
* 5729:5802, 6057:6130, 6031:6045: 0.03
